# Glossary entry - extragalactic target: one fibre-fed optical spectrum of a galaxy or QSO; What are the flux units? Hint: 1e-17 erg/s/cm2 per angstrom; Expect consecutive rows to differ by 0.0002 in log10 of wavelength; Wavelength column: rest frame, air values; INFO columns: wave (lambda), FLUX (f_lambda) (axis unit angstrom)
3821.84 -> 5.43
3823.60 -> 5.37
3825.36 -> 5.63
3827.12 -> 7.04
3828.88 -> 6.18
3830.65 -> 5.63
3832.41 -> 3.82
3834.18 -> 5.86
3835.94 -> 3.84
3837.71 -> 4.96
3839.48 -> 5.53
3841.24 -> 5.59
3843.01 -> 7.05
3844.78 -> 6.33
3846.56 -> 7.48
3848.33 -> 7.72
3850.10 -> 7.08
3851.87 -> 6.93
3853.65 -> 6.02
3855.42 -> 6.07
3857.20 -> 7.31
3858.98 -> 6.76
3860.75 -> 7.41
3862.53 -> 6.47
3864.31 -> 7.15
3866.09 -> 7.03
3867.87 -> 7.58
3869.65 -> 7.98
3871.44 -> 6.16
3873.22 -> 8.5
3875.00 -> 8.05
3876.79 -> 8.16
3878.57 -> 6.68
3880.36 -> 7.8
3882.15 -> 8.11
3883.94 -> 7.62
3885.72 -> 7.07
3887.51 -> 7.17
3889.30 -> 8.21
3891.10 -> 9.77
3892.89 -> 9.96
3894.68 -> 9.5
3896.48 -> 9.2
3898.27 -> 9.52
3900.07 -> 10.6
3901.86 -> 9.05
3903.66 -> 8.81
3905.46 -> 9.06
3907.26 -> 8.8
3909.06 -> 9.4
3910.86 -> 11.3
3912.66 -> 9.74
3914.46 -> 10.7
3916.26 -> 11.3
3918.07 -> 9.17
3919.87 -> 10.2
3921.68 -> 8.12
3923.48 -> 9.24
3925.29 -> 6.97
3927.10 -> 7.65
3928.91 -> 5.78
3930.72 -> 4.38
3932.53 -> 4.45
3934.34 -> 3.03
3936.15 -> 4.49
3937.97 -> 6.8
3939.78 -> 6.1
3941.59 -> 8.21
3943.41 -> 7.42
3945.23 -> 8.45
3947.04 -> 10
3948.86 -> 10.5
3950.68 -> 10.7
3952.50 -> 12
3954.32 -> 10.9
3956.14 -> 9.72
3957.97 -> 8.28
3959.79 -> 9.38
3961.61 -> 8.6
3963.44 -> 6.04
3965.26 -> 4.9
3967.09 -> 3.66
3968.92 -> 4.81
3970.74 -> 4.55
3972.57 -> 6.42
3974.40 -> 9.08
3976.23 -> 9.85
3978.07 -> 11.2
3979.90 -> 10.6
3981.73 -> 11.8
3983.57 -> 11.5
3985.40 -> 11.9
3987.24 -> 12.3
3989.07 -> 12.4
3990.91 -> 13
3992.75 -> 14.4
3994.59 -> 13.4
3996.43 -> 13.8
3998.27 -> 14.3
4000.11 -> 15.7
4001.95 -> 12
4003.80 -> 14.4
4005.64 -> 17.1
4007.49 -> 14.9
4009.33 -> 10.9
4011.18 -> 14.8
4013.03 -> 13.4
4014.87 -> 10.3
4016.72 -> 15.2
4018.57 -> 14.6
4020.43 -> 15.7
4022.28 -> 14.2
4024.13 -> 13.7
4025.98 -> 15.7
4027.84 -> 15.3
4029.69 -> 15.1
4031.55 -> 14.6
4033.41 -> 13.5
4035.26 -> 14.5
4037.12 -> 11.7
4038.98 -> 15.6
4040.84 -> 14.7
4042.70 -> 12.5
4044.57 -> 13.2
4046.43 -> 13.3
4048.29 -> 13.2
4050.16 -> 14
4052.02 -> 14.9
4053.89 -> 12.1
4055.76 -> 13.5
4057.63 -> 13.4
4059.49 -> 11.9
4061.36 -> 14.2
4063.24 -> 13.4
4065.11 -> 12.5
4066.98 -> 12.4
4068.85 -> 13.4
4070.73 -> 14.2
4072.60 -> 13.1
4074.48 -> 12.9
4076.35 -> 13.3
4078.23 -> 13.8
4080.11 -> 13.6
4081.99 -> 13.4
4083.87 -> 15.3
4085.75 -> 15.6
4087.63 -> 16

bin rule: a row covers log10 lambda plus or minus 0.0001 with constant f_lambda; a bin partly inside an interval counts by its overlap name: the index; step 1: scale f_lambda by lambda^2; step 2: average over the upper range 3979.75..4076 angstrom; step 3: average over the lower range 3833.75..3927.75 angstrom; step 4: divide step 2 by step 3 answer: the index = 1.84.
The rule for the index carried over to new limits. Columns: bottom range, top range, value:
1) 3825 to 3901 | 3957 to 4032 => 1.75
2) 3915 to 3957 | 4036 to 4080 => 1.75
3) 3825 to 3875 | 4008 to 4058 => 2.33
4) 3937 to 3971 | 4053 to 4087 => 1.78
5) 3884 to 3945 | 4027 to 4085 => 1.79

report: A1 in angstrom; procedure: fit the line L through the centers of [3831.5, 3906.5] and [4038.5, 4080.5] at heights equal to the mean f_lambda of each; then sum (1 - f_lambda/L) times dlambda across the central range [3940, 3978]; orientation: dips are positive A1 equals 7.5 angstrom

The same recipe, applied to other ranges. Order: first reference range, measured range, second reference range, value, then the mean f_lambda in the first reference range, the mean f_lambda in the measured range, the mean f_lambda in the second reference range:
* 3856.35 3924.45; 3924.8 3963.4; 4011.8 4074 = 9.84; 8.55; 7.77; 13.7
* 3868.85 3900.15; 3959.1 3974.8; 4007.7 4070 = 6.90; 8.28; 6.25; 13.7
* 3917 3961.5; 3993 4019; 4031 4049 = -4.81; 8.02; 13.9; 13.7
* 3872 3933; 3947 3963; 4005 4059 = 1.23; 8.55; 9.89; 14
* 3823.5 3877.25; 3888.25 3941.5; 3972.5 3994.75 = 3.02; 6.55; 8.31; 11.5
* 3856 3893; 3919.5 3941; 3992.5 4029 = 8.12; 7.6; 6.37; 14.2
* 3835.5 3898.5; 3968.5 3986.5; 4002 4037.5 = 4.40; 7.33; 9.32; 14.2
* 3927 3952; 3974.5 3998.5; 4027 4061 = -4.96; 7.06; 12.2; 13.7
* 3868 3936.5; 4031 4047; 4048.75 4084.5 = -1.51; 8.22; 13.7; 13.4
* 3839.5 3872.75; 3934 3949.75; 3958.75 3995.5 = 2.49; 6.88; 7.37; 9.49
